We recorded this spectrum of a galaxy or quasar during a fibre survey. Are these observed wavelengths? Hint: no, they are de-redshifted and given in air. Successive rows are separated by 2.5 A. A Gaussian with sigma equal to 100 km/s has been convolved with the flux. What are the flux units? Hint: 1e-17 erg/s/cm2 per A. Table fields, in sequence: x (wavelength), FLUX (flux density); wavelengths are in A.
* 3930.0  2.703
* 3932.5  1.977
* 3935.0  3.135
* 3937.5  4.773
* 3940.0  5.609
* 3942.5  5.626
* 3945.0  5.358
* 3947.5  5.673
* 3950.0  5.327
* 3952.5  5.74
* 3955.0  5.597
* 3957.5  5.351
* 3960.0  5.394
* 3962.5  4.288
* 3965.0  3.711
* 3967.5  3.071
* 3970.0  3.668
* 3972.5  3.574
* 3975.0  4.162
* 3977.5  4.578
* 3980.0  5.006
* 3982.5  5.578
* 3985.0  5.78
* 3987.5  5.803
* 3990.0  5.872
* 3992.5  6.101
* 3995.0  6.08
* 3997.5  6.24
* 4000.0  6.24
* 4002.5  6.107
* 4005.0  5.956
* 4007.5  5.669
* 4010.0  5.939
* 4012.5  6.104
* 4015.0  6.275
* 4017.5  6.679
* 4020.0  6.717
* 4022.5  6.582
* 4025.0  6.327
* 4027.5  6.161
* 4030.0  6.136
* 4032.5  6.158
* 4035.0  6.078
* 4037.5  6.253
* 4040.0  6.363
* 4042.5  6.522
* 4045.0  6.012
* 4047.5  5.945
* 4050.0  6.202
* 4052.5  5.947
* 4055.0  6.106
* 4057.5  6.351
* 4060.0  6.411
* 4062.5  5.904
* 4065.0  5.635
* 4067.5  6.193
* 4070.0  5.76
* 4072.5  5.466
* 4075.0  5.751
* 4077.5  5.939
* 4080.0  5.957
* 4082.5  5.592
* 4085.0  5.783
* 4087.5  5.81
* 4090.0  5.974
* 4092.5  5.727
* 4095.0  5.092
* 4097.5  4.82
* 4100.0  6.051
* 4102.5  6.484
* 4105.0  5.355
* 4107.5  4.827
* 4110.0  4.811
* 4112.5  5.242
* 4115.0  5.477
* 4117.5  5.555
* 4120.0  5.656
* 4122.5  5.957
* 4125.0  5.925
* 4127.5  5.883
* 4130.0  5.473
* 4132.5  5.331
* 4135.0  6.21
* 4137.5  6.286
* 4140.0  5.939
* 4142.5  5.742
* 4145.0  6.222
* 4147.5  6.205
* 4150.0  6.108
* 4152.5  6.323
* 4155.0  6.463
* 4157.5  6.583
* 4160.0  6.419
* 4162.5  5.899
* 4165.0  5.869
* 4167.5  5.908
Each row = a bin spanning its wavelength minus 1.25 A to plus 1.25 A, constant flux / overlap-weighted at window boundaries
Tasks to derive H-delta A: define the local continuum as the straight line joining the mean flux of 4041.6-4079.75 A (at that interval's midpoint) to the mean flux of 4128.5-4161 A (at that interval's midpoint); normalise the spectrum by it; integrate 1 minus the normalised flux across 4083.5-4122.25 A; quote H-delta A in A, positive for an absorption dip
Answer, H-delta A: 3.4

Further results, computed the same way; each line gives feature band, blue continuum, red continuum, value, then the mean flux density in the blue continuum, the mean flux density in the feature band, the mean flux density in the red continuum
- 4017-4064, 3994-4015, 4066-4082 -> -2.4 A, 6.06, 6.25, 5.83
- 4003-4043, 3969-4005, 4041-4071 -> -3.4 A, 5.38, 6.24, 6.09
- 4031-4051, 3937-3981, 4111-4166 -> -3.3 A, 4.81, 6.19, 5.94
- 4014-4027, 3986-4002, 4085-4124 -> -1.3 A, 6.05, 6.5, 5.53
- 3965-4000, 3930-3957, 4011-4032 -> 3.6 A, 4.79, 5.03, 6.36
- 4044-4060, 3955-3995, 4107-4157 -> -2.4 A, 4.86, 6.12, 5.81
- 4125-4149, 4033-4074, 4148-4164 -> 1.2 A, 6.07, 5.92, 6.29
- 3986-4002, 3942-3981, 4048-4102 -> -3.2 A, 4.74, 6.05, 5.84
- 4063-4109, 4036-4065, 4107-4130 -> 1.1 A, 6.16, 5.68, 5.5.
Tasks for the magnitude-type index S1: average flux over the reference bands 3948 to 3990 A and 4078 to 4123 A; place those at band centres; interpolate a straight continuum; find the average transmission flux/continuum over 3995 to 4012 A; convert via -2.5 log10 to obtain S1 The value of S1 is -0.20 mag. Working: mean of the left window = 4.84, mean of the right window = 5.56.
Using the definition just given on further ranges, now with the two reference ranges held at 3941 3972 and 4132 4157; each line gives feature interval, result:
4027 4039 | -0.15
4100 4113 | 0.09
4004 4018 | -0.16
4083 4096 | 0.01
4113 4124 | 0.06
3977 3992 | -0.09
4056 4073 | -0.07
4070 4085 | -0.01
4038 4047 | -0.15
